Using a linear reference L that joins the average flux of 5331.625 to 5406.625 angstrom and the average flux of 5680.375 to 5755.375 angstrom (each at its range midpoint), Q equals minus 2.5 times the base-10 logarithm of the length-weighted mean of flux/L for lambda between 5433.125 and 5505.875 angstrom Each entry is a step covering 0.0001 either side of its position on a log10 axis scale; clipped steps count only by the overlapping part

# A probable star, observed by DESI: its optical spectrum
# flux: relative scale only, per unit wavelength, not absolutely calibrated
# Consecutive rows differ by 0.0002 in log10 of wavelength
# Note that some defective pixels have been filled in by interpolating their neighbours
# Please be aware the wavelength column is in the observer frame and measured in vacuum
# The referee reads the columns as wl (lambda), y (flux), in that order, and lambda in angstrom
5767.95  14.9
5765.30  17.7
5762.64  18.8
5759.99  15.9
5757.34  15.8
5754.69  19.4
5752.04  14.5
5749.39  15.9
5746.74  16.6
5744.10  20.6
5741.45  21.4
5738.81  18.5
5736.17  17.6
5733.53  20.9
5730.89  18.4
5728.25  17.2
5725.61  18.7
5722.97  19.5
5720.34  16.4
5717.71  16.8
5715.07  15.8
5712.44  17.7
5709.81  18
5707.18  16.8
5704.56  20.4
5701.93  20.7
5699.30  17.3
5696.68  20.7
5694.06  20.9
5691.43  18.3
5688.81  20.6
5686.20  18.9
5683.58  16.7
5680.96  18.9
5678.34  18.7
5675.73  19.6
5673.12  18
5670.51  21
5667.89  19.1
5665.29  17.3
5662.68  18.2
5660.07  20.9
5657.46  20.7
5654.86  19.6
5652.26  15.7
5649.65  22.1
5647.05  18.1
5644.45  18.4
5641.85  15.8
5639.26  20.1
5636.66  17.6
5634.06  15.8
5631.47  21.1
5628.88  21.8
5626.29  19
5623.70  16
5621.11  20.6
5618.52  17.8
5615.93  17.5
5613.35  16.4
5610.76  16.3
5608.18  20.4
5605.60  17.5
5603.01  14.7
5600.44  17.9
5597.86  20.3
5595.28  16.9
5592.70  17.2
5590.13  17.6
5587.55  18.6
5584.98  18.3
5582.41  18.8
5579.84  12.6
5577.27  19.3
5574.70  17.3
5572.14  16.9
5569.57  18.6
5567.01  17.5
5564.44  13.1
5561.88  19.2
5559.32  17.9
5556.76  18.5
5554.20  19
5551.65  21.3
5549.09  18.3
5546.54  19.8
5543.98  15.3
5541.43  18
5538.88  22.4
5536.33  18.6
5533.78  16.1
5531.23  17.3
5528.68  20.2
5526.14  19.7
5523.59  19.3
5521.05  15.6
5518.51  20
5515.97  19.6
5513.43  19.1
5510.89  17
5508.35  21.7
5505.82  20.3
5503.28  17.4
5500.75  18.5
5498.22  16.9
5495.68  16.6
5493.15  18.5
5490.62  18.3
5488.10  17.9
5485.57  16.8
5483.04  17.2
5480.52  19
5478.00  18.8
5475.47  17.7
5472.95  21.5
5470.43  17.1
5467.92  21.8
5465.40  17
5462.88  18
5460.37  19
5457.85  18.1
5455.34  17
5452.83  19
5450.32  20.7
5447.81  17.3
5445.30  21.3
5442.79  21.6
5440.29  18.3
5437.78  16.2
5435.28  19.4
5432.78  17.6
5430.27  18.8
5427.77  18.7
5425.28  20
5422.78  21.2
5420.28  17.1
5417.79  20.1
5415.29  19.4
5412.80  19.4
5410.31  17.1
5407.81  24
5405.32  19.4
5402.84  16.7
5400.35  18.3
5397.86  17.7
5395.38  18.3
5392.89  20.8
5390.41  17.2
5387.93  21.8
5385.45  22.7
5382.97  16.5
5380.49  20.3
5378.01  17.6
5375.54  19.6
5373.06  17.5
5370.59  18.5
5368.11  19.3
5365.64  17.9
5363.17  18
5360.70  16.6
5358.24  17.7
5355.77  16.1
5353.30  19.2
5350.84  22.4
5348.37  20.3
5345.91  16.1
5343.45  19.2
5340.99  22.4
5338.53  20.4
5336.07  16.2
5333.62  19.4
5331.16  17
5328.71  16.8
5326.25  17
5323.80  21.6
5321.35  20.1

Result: 0.01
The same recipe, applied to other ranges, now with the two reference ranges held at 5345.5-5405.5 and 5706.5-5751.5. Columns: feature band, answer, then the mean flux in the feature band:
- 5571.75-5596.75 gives 0.05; 17.4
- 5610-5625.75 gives 0.04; 17.5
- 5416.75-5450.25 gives -0.03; 19.1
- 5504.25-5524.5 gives -0.04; 19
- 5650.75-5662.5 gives -0.06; 19.2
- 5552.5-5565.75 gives 0.04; 17.7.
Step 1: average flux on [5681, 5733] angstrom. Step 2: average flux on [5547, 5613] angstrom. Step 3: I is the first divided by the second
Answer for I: 1.04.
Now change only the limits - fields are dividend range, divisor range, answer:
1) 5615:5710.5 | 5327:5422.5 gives 1.00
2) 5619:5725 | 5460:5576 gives 1.02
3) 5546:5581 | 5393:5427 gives 0.93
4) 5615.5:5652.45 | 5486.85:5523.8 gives 1.01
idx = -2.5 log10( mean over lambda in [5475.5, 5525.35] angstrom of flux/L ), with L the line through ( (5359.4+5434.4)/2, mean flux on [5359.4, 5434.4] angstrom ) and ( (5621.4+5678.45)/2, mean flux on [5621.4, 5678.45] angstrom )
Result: 0.03 mag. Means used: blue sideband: 18.9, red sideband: 18.9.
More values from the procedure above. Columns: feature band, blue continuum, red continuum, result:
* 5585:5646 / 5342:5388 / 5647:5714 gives 0.05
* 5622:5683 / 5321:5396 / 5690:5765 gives -0.03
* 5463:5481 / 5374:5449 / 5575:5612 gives -0.02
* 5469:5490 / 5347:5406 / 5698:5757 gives 0.02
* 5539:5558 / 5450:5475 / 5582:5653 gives -0.02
